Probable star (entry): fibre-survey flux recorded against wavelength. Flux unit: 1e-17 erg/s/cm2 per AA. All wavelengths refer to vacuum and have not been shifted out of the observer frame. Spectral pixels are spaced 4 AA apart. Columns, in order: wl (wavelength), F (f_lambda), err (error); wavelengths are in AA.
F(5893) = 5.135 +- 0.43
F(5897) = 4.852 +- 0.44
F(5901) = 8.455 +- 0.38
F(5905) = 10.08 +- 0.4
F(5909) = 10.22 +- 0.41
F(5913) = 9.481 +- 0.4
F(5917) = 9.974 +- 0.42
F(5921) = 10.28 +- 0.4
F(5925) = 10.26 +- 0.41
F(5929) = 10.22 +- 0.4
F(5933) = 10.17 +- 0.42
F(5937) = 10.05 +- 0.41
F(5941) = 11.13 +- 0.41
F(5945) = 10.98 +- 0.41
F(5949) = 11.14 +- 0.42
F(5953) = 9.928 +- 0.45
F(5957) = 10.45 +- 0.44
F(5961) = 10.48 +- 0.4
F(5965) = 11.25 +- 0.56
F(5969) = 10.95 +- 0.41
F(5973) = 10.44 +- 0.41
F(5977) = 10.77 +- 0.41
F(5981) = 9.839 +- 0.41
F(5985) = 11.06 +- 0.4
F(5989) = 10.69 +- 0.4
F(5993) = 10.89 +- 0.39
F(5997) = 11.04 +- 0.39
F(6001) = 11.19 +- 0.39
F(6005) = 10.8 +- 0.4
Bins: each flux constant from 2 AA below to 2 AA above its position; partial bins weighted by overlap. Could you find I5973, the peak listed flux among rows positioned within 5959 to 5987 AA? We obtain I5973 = 11.25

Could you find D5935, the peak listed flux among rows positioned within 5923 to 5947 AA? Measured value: 11.13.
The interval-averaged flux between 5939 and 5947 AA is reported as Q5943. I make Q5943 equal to 11.1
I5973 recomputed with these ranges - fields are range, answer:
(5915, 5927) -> 10.28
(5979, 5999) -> 11.06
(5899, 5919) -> 10.22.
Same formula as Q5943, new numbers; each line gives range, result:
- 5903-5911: 10.2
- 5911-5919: 9.73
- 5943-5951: 11.1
